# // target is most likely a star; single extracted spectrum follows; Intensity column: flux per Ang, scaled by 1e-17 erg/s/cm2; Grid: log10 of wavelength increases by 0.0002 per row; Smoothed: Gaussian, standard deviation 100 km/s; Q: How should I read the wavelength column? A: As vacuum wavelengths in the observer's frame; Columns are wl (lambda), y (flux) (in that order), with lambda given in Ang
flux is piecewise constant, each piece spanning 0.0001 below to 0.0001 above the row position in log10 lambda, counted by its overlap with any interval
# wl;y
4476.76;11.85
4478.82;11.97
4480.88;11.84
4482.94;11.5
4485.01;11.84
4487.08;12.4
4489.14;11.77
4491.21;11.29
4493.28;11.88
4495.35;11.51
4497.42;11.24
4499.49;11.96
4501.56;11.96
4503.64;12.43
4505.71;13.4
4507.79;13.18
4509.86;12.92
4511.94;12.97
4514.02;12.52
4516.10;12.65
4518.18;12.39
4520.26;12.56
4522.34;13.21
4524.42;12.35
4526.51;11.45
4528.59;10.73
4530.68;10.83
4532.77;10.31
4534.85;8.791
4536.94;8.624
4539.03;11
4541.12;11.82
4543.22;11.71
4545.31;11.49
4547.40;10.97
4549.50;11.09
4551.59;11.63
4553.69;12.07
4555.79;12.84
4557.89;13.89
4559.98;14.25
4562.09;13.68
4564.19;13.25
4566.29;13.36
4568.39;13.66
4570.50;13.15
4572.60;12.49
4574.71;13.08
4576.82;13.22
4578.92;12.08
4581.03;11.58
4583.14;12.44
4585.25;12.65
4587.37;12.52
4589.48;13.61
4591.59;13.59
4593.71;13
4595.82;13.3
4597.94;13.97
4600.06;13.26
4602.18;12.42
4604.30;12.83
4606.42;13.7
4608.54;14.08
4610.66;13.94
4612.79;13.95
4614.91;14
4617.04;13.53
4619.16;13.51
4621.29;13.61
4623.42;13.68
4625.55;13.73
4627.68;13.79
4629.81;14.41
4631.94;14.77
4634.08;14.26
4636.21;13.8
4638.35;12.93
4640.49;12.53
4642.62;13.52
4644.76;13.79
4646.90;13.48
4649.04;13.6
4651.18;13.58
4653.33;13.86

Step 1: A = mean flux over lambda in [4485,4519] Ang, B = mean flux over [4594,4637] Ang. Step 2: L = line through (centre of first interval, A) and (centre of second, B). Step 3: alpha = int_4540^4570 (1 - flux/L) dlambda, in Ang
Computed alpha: 0.9 Ang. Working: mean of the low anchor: 12.3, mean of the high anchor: 13.7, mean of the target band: 12.6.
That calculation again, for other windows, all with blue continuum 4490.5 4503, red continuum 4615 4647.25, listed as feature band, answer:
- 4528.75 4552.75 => 3.08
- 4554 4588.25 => -0.54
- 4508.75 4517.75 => -0.62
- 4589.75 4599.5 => -0.23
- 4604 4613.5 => -0.28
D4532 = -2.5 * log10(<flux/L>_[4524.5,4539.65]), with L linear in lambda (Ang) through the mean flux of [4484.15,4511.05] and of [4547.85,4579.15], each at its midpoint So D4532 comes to 0.21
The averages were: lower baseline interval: 12.1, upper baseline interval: 12.9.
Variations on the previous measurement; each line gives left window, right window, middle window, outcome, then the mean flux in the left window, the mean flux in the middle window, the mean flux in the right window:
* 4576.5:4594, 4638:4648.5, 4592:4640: -0.050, 12.7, 13.6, 13.3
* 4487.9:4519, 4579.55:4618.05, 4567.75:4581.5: 0.018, 12.3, 12.8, 13.2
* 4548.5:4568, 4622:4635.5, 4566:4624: 0.026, 12.9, 13.2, 14.1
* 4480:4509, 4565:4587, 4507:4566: 0.038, 12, 12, 12.8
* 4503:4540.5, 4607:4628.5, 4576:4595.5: 0.030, 11.8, 12.8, 13.8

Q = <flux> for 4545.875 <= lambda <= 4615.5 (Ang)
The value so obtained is 13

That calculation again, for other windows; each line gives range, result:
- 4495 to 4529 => 12.4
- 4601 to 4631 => 13.7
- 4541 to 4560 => 12.1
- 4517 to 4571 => 12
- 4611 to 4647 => 13.7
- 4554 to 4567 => 13.5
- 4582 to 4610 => 13.2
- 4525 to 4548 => 10.7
